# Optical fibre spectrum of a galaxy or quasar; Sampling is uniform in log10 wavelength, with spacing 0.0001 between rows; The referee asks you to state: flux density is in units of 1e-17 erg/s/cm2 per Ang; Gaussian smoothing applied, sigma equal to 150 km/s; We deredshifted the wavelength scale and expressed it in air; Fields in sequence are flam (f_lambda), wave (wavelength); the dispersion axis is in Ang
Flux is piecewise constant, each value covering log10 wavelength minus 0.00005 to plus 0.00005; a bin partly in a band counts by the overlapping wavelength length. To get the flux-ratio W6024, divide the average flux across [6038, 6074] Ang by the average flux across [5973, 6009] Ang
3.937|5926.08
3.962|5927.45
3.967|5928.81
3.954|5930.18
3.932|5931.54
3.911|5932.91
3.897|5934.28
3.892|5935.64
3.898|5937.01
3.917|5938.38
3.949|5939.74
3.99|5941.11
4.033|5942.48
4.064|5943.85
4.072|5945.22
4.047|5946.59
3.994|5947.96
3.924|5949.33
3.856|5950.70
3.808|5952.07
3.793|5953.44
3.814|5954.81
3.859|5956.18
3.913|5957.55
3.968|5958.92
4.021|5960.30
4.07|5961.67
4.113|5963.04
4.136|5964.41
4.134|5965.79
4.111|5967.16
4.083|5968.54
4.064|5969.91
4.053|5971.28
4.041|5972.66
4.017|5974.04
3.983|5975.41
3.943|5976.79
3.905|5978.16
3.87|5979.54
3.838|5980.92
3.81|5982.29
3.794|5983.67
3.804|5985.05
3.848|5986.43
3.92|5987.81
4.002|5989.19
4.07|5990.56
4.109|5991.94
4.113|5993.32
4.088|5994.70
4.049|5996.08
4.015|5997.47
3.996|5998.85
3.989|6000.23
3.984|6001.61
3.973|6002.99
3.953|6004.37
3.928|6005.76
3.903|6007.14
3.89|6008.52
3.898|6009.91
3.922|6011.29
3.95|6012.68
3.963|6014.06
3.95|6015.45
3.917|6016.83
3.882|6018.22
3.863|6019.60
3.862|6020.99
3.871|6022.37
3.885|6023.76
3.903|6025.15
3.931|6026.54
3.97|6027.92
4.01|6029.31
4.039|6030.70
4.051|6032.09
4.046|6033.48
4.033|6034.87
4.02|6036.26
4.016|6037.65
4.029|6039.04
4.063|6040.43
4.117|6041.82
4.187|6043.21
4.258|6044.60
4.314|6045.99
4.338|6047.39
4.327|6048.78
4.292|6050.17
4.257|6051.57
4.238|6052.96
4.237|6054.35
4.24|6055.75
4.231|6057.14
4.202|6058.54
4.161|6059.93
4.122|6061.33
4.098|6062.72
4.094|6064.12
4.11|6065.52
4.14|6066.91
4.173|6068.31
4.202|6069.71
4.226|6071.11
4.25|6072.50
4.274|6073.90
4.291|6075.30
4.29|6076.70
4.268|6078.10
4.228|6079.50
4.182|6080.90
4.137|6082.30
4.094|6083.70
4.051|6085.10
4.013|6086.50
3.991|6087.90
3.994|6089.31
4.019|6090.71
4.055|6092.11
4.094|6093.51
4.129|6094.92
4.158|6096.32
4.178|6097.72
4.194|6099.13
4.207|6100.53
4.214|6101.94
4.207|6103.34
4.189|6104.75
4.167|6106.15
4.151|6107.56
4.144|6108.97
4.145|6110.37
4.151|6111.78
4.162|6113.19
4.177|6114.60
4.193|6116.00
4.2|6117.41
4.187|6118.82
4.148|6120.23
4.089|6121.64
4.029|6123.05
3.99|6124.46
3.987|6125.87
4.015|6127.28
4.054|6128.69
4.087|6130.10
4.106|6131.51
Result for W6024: 1.06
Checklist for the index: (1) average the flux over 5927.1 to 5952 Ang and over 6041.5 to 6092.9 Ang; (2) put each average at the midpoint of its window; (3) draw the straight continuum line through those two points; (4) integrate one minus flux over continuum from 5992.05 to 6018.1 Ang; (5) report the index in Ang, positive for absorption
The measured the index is 0.6 Ang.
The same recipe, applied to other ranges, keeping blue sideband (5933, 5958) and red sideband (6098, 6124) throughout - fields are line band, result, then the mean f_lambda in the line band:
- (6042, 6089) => -1.1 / 4.19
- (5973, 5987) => 0.3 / 3.88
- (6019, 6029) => 0.3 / 3.9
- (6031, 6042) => 0.0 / 4.04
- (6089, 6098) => 0.1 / 4.09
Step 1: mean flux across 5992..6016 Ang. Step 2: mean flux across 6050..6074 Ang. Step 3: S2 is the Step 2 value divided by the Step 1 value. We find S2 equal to 1.1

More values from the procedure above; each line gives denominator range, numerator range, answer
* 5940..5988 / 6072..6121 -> 1.05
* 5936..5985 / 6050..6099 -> 1.05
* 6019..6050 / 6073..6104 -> 1.02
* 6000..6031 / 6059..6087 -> 1.06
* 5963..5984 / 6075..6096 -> 1.03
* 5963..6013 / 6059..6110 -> 1.04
